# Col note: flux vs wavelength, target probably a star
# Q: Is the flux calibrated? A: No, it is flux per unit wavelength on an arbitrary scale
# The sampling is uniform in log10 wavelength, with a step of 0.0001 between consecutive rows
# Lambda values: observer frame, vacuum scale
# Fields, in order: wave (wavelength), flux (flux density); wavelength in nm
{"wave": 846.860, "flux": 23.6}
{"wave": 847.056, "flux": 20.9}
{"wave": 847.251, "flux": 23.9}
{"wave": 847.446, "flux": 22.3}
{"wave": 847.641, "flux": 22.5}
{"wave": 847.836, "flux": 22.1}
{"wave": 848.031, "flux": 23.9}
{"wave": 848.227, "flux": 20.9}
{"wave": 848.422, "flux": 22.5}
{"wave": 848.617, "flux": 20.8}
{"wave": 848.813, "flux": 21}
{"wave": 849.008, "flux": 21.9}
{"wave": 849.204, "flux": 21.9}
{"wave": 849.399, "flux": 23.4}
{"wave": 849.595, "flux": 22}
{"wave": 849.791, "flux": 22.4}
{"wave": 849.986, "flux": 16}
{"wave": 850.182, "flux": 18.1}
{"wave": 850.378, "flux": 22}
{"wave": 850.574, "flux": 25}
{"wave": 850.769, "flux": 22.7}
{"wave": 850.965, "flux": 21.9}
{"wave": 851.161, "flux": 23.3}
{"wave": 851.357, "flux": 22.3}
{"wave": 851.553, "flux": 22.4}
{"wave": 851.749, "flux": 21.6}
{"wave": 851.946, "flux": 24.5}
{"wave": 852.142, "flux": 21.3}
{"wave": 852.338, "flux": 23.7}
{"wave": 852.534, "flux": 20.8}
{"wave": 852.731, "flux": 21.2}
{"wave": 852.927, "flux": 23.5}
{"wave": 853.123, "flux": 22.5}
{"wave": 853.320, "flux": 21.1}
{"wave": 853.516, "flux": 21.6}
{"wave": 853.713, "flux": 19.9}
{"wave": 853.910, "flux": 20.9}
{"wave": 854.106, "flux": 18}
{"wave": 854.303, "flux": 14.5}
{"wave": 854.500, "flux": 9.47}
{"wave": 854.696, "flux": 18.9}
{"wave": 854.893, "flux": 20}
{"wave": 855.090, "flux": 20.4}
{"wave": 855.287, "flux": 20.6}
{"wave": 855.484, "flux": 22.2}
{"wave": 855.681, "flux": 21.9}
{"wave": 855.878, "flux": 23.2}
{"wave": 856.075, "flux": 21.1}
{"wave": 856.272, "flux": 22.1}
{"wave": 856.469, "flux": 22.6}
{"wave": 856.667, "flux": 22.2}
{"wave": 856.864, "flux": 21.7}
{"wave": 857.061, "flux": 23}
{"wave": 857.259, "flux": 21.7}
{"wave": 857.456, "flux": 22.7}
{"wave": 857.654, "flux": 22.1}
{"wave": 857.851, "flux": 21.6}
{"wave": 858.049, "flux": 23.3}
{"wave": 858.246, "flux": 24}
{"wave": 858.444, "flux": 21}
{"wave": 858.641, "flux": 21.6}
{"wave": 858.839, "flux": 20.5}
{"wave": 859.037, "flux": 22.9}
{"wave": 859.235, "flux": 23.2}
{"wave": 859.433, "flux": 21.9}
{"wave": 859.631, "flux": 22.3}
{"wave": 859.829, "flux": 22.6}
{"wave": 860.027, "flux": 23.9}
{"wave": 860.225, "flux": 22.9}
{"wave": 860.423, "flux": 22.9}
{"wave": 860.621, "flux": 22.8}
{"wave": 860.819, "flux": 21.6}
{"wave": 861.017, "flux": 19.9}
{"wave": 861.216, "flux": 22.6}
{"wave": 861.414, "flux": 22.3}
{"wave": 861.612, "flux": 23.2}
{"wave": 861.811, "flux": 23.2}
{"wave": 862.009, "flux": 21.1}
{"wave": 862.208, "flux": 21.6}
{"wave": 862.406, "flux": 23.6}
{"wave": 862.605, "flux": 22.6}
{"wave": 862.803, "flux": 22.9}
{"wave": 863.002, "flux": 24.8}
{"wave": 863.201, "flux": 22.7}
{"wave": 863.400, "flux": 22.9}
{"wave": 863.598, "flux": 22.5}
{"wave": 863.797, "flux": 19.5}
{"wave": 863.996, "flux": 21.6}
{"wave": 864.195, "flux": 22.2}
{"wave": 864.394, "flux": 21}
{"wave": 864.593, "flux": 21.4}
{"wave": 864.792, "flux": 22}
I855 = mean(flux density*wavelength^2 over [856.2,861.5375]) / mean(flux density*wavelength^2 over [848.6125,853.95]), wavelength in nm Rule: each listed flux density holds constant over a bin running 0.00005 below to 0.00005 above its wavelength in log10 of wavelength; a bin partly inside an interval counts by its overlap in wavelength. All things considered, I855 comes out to 1.0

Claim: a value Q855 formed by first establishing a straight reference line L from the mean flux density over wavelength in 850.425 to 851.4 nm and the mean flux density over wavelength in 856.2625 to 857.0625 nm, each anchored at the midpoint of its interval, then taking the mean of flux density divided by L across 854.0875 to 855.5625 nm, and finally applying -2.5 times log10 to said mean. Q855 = 0.25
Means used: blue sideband 23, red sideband 22.3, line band 18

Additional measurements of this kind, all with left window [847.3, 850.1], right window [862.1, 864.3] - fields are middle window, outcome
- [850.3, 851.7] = -0.05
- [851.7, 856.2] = 0.07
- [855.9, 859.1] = 0.00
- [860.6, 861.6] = 0.02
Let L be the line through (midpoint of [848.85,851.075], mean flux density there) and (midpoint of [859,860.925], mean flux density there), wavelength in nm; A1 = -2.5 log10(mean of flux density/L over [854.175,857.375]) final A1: 0.10 mag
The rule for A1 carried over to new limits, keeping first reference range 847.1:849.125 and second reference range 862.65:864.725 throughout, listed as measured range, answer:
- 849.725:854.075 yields 0.02 mag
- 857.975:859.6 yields -0.01 mag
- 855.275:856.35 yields 0.01 mag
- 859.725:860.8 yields -0.04 mag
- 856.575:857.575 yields 0.00 mag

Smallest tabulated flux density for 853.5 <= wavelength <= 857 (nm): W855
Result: 9.47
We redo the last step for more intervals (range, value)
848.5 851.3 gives 16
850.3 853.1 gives 20.8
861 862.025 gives 19.9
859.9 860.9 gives 21.6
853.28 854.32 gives 14.5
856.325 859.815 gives 20.5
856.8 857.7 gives 21.7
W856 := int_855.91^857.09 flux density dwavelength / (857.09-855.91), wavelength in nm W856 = 22.1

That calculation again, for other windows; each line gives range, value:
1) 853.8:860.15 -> 21.2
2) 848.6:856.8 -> 21.1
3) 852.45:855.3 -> 19.5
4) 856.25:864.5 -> 22.3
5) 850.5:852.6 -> 22.7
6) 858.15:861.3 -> 22.3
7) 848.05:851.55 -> 21.7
